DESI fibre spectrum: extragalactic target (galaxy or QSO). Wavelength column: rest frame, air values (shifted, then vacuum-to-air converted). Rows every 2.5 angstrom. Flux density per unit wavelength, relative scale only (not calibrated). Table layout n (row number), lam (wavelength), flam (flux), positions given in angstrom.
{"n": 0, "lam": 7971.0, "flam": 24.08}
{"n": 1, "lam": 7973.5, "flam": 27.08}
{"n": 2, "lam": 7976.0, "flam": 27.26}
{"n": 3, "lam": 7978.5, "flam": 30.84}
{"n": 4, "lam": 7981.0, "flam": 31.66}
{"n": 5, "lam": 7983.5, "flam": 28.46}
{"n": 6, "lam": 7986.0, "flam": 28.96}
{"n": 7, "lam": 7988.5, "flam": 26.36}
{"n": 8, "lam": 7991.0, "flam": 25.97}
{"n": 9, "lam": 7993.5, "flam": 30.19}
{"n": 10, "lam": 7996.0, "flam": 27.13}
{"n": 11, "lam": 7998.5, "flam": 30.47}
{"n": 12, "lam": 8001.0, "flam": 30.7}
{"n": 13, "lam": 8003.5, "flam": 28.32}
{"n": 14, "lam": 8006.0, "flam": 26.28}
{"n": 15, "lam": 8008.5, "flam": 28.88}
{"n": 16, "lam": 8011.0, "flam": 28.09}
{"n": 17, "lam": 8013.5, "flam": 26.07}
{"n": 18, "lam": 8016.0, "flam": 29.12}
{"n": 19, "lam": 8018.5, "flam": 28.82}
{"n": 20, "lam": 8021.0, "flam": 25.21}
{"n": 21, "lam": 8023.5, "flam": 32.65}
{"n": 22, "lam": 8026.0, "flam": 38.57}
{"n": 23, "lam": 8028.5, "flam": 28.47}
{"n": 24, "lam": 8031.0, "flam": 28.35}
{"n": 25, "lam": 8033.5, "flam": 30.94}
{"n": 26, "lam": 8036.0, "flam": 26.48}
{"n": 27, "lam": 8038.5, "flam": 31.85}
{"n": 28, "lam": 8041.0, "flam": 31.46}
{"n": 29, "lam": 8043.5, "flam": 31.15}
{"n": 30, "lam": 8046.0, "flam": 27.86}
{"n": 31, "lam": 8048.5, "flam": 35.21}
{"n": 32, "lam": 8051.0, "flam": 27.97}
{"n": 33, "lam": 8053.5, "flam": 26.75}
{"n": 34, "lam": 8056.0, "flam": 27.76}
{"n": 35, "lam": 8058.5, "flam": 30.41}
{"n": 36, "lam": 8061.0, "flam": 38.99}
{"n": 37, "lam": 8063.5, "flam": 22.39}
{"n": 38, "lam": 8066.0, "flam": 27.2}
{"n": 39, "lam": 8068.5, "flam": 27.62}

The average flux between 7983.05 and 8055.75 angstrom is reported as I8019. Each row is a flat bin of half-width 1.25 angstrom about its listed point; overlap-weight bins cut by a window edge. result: 29.2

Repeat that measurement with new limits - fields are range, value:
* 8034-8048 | 30.1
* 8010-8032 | 29.5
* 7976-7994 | 28.8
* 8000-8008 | 28.4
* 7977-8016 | 28.6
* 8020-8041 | 30.4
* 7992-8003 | 29.5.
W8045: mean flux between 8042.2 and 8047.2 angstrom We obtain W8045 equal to 29.5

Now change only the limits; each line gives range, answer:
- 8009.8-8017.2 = 27.7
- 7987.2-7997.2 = 27.4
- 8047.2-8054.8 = 29.9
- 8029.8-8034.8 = 29.6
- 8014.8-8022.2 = 27.7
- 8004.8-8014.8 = 27.3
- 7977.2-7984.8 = 30.3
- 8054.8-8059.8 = 29.2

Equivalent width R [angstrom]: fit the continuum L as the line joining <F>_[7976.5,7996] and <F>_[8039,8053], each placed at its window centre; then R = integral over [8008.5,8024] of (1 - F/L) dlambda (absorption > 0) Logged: 0.8 angstrom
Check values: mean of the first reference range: 28.7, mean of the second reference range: 30.6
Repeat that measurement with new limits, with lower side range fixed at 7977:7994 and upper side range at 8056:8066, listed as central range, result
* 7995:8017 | 0.57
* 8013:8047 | -0.54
